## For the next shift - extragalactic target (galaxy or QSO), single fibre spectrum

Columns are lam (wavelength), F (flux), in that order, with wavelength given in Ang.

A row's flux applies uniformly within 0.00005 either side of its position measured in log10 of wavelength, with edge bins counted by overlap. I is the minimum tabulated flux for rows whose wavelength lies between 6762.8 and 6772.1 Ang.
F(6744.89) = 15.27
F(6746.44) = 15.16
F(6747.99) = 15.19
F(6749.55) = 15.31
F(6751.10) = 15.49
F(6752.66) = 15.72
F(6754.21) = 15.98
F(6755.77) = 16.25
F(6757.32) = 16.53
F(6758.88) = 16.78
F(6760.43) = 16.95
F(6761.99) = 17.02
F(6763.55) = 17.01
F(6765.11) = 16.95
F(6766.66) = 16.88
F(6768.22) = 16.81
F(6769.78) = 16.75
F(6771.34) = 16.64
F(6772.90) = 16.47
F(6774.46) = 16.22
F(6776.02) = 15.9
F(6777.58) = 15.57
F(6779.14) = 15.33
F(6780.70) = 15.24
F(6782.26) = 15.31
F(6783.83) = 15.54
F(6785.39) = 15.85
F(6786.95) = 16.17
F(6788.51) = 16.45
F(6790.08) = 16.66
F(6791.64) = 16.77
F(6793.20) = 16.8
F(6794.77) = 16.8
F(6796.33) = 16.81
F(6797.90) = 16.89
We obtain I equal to 16.64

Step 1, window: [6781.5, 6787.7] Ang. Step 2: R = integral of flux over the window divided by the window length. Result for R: 15.7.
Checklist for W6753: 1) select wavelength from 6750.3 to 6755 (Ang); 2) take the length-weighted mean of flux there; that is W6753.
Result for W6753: 15.7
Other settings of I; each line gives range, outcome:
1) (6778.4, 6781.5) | 15.24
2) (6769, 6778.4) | 15.57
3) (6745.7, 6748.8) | 15.16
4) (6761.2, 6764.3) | 17.01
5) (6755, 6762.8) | 16.25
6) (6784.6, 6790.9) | 15.85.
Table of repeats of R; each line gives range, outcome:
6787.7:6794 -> 16.7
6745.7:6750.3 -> 15.2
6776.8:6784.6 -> 15.4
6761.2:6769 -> 16.9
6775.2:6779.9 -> 15.6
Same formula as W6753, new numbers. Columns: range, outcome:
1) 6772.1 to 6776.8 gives 16.2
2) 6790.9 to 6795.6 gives 16.8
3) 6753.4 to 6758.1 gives 16.3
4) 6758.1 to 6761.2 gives 16.9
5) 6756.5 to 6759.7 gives 16.7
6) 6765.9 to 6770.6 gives 16.8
